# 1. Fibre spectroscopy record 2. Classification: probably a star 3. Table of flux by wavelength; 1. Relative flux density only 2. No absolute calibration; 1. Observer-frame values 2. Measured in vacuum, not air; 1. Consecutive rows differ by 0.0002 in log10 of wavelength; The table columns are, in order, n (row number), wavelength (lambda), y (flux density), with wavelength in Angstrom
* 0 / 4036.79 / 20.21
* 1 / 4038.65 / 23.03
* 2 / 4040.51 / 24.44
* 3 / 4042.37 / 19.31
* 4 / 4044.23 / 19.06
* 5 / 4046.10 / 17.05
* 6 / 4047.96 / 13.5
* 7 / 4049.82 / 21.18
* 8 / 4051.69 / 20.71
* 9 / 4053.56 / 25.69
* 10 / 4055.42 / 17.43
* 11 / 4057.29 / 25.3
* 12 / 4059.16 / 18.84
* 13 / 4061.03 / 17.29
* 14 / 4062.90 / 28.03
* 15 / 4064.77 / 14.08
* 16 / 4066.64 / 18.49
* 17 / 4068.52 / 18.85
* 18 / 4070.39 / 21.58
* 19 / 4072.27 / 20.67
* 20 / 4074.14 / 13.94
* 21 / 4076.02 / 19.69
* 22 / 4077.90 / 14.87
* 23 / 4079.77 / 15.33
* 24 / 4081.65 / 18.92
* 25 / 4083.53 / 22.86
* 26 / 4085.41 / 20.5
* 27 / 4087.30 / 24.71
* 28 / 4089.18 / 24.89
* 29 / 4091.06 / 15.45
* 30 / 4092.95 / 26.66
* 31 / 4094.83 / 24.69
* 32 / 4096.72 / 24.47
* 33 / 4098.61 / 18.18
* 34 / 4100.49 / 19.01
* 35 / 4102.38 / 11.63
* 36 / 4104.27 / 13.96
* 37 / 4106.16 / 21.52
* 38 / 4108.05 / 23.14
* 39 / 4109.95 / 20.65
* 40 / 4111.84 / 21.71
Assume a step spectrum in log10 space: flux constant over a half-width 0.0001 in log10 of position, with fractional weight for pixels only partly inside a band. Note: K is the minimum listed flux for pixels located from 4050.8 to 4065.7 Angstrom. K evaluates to 14.08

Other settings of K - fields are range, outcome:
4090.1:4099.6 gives 15.45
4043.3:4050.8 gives 13.5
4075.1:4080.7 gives 14.87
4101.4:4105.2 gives 11.63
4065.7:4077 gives 13.94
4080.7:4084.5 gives 18.92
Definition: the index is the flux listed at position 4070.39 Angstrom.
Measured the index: 21.58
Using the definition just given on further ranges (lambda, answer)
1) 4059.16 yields 18.84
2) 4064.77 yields 14.08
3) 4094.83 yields 24.69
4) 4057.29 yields 25.3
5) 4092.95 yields 26.66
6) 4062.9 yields 28.03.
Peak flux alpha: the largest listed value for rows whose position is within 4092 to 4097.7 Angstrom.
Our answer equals 26.66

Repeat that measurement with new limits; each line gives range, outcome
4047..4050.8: 21.18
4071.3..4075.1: 20.67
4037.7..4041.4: 24.44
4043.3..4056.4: 25.69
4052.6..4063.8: 28.03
